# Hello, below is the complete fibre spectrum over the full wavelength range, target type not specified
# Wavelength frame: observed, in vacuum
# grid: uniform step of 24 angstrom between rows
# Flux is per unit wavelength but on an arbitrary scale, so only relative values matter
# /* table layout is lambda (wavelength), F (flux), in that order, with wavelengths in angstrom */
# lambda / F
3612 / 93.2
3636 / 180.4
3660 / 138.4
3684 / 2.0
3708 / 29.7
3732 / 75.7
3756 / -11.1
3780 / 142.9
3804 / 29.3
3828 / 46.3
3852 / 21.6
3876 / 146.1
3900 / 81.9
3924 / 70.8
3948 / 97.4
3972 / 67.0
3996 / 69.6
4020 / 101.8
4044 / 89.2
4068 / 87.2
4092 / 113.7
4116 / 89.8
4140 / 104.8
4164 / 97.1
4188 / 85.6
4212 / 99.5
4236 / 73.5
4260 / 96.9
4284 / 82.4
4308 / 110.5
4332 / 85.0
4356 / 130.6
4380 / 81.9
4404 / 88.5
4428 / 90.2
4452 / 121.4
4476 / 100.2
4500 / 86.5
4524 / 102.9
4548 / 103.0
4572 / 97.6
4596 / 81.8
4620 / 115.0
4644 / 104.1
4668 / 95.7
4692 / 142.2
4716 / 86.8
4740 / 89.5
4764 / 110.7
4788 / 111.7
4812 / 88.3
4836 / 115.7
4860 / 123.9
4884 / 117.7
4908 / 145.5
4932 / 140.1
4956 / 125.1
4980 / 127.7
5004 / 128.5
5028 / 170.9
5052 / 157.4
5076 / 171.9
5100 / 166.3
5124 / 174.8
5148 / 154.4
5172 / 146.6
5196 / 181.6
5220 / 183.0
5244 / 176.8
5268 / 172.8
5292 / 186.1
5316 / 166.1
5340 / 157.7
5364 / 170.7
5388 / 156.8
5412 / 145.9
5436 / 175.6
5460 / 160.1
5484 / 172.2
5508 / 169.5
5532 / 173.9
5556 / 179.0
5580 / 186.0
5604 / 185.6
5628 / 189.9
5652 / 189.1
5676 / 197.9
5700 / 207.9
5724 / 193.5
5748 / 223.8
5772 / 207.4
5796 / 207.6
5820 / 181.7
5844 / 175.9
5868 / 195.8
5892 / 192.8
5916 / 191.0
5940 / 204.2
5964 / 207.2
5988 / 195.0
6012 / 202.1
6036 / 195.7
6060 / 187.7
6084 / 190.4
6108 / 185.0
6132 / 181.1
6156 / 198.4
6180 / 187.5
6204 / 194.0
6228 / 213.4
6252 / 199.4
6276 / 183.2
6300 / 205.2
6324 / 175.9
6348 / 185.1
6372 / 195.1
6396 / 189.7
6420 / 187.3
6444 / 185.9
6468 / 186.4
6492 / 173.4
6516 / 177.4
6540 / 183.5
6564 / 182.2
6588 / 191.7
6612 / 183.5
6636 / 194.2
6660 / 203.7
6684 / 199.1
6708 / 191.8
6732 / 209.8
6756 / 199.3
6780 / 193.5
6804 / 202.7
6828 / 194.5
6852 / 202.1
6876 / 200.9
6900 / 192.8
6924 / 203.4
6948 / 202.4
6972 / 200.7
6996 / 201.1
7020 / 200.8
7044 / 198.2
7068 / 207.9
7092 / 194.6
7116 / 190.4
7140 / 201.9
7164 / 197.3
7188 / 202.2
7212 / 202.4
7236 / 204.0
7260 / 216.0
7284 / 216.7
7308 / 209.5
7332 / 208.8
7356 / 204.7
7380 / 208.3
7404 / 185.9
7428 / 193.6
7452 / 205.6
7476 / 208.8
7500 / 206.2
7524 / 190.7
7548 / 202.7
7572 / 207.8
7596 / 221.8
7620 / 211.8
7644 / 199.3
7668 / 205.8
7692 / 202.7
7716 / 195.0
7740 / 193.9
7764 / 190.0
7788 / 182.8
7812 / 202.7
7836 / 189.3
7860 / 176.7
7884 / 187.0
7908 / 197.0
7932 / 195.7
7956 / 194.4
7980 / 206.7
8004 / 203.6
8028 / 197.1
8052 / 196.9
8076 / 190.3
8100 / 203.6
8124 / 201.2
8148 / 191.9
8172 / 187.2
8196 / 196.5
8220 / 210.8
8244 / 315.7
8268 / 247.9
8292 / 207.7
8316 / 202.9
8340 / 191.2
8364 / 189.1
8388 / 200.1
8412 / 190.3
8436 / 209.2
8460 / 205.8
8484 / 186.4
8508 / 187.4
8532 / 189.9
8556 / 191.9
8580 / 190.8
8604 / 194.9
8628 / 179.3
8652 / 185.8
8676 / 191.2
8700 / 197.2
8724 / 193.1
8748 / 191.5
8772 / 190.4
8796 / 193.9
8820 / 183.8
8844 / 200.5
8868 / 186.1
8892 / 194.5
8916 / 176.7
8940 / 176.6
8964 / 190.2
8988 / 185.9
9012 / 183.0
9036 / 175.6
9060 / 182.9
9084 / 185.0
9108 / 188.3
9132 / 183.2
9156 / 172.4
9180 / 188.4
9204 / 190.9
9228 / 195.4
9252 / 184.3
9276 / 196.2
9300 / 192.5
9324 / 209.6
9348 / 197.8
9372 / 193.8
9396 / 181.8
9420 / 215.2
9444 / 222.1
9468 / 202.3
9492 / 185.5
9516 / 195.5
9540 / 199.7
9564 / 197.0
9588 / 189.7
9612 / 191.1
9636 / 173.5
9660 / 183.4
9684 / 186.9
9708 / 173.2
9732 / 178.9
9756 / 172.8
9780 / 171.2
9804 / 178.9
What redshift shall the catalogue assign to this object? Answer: 0.26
